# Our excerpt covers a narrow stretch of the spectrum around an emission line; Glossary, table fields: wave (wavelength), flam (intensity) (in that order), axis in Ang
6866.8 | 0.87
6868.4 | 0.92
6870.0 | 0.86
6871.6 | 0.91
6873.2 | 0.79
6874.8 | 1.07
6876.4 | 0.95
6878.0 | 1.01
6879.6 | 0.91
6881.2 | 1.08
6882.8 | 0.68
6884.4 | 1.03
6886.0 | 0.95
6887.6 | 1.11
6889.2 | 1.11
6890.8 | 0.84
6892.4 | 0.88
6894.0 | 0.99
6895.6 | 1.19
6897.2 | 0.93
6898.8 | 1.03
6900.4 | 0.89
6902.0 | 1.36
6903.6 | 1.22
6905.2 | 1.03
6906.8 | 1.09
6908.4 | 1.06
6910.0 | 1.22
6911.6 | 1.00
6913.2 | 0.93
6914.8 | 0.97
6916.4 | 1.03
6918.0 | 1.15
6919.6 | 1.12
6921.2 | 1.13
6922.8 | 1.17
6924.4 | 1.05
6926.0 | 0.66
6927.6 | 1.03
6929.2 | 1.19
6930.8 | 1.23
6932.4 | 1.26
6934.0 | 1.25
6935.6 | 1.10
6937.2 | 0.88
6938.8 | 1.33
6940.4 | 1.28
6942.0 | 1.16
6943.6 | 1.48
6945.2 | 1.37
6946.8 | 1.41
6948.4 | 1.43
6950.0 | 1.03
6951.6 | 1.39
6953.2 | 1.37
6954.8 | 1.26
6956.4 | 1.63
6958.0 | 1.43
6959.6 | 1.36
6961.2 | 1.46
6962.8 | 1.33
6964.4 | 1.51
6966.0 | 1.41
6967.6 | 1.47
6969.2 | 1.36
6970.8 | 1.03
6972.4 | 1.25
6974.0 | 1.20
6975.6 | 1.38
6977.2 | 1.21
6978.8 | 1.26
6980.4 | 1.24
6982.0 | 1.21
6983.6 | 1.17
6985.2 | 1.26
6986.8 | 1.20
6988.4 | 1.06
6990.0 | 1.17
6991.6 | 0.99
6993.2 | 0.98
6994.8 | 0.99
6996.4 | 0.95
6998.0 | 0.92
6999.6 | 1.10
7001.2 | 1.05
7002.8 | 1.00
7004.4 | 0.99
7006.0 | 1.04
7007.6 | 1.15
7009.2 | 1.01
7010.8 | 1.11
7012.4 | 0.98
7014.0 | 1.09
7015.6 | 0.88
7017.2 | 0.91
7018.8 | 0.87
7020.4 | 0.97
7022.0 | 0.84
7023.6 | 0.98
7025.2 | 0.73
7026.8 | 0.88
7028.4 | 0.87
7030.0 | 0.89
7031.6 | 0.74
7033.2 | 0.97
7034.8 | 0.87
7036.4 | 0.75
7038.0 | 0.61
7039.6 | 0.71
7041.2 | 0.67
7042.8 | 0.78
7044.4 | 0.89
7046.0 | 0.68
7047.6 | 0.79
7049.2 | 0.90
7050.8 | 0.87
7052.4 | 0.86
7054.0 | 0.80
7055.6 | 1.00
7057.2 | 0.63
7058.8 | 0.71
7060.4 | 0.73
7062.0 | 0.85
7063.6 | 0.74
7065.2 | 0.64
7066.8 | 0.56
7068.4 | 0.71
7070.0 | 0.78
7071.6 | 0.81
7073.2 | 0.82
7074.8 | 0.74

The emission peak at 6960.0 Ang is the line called C IV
